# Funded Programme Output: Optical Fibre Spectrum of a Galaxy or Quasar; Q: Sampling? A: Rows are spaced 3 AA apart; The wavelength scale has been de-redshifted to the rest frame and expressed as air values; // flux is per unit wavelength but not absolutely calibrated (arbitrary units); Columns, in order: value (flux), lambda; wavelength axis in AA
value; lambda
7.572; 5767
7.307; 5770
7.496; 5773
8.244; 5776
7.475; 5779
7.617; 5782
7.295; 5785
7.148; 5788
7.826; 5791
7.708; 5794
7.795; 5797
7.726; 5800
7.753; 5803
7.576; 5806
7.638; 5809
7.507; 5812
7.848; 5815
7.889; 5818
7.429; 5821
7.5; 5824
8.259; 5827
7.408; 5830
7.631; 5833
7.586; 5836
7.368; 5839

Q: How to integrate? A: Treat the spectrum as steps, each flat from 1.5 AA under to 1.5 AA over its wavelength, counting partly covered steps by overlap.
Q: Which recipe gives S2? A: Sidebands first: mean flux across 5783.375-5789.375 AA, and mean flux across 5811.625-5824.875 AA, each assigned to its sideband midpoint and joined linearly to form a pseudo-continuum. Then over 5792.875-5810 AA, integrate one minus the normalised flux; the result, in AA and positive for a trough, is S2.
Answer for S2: -0.6 AA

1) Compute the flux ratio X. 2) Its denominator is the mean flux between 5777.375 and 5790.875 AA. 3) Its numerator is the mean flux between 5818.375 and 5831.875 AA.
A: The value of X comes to 1.03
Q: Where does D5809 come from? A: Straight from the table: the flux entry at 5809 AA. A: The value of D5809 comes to 7.638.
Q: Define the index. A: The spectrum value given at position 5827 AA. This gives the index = 8.259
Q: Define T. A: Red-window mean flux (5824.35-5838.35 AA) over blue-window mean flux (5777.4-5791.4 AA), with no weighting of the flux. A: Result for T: 1.0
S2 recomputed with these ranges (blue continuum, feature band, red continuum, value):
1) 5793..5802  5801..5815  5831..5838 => 0.09 AA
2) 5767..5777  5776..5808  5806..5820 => 0.18 AA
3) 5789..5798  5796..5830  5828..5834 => -0.23 AA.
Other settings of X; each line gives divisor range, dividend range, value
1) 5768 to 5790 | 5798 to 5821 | 1.02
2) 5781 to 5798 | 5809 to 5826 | 1.01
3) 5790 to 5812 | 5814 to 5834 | 1.00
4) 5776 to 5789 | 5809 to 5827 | 1.03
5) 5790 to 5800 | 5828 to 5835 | 0.98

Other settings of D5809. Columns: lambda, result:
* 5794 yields 7.708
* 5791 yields 7.826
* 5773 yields 7.496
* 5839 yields 7.368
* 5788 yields 7.148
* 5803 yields 7.753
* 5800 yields 7.726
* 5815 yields 7.848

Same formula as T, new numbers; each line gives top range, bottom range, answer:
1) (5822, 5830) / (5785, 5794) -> 1.04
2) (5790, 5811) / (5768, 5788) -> 1.02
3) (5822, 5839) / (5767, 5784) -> 1.00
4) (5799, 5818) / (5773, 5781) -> 0.99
